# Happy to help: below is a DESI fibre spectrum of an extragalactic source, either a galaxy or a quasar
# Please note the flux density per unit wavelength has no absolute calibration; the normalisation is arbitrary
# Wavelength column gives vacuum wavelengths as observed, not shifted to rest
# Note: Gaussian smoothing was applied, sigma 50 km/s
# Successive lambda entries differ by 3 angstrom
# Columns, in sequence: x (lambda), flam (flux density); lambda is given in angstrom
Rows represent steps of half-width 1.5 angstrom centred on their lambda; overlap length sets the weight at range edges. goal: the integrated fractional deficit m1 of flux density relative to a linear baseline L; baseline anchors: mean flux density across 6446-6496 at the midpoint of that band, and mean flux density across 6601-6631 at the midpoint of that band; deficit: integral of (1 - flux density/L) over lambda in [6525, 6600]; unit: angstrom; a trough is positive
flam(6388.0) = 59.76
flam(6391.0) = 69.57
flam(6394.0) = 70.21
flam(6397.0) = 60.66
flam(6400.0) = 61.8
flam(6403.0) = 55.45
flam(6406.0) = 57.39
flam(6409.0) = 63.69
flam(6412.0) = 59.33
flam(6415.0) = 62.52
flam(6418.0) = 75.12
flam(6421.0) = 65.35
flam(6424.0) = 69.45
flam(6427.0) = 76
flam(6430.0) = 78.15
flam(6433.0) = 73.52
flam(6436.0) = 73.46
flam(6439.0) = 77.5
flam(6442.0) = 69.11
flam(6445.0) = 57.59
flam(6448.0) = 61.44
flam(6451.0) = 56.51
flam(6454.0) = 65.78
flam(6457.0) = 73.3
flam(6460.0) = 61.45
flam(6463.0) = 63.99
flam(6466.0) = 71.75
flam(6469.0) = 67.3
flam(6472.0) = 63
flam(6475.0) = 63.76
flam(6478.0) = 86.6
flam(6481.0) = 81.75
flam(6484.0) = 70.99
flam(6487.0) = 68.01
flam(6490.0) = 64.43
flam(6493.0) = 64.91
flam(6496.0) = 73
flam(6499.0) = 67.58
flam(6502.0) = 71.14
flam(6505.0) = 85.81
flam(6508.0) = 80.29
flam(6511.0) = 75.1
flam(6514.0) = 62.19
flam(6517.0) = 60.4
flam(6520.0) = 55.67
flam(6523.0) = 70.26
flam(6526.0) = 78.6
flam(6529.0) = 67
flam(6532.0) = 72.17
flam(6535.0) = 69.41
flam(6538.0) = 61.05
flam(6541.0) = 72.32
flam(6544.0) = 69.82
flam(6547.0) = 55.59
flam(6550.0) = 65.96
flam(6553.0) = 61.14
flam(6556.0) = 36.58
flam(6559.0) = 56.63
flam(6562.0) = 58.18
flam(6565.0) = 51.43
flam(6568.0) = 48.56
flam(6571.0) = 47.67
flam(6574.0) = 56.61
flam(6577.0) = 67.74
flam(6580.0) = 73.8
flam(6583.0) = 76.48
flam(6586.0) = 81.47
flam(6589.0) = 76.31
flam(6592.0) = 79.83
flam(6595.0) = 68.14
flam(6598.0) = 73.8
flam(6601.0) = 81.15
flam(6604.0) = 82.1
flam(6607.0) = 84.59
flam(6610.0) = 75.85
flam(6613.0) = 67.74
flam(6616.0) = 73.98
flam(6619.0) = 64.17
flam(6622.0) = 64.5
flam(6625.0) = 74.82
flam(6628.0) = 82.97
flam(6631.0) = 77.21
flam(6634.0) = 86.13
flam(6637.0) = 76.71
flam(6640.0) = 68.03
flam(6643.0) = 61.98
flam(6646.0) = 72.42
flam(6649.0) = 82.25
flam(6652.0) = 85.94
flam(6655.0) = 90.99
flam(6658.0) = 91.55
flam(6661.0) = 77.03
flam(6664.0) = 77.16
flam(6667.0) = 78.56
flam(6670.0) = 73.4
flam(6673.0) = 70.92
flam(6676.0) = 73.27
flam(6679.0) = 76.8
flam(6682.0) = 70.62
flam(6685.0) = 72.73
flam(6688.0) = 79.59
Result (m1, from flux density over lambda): 7.6 angstrom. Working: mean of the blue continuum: 67.9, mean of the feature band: 65.1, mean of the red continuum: 75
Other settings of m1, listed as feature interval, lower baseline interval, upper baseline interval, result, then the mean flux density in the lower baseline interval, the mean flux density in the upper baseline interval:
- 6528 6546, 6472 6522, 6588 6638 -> 1.00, 70.5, 75.9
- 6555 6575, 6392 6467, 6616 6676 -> 5.97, 66.4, 76.5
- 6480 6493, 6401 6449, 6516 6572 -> -1.24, 67.2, 61.1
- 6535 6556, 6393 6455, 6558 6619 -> 1.73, 66.2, 69.1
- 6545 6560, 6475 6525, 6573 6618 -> 3.58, 71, 74.7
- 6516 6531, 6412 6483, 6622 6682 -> 1.12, 69.1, 77.3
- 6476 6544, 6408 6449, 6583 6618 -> 1.63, 68.9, 76.6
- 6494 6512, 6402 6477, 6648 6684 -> -1.30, 66.7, 78.9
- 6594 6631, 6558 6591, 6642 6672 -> -2.08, 63.5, 79.3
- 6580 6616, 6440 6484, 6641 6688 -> -1.39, 67.6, 77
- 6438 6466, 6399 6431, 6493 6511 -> 1.68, 65.7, 74.6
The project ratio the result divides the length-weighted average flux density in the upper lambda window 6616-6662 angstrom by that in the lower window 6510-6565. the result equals 1.22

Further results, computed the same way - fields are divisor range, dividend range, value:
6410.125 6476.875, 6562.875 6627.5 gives 1.04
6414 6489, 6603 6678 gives 1.10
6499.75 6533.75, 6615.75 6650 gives 1.04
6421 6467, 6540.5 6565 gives 0.85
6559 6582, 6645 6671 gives 1.40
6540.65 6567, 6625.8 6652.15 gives 1.32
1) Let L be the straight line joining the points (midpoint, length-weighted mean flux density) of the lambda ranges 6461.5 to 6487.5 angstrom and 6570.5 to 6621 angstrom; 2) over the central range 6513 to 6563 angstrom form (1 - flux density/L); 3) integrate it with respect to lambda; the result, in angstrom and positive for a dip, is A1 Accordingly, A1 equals 6.1 angstrom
